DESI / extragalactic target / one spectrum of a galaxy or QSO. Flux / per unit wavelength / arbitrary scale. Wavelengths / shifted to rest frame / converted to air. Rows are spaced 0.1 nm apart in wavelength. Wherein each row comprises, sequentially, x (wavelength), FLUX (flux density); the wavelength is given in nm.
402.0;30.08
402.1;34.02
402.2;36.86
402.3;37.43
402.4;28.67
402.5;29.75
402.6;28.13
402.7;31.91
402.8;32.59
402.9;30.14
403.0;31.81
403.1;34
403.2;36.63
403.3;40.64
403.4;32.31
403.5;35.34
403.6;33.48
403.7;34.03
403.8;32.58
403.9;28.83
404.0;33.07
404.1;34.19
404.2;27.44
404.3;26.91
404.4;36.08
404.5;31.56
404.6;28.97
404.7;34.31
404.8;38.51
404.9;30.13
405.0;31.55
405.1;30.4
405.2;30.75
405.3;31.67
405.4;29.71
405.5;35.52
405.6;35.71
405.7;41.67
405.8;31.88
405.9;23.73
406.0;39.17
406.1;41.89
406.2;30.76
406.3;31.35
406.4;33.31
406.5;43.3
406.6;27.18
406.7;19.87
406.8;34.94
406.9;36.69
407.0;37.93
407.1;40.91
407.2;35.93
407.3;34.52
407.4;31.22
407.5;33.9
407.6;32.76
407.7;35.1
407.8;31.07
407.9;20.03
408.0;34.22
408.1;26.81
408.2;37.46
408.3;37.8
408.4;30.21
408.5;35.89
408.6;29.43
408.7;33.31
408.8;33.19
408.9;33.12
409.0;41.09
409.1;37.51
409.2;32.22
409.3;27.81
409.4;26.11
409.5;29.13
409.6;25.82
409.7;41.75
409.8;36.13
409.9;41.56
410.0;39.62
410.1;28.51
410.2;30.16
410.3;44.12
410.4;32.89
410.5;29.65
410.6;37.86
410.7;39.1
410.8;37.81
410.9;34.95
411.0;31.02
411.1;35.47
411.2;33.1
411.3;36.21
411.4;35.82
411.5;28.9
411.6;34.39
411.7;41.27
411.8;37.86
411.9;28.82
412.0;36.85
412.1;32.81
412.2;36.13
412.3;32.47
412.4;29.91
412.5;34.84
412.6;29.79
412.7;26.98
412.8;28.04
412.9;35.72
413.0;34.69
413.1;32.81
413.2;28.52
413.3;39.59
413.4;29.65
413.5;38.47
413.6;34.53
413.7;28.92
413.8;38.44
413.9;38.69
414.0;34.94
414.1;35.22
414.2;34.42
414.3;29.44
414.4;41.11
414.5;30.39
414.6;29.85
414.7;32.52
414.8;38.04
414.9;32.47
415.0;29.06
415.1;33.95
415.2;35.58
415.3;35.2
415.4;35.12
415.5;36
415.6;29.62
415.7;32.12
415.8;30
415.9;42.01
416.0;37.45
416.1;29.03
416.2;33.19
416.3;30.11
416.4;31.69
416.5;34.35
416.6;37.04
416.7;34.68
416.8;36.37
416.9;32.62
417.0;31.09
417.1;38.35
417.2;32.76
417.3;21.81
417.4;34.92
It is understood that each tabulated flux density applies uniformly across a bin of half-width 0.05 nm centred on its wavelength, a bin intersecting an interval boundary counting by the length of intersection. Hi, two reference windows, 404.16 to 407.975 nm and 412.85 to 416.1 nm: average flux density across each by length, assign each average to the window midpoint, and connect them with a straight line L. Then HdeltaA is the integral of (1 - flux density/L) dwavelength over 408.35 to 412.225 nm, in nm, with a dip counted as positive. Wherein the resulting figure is -0.090 nm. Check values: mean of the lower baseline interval 32.9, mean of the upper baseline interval 34.1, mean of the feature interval 34.3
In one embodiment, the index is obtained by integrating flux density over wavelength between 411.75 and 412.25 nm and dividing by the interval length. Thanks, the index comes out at 34.5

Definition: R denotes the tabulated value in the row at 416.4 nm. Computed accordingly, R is 31.69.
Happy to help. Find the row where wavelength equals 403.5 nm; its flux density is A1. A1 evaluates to 35.34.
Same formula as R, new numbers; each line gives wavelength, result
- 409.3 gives 27.81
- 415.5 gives 36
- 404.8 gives 38.51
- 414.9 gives 32.47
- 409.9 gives 41.56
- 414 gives 34.94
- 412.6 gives 29.79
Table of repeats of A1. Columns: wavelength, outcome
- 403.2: 36.63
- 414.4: 41.11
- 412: 36.85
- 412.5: 34.84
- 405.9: 23.73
